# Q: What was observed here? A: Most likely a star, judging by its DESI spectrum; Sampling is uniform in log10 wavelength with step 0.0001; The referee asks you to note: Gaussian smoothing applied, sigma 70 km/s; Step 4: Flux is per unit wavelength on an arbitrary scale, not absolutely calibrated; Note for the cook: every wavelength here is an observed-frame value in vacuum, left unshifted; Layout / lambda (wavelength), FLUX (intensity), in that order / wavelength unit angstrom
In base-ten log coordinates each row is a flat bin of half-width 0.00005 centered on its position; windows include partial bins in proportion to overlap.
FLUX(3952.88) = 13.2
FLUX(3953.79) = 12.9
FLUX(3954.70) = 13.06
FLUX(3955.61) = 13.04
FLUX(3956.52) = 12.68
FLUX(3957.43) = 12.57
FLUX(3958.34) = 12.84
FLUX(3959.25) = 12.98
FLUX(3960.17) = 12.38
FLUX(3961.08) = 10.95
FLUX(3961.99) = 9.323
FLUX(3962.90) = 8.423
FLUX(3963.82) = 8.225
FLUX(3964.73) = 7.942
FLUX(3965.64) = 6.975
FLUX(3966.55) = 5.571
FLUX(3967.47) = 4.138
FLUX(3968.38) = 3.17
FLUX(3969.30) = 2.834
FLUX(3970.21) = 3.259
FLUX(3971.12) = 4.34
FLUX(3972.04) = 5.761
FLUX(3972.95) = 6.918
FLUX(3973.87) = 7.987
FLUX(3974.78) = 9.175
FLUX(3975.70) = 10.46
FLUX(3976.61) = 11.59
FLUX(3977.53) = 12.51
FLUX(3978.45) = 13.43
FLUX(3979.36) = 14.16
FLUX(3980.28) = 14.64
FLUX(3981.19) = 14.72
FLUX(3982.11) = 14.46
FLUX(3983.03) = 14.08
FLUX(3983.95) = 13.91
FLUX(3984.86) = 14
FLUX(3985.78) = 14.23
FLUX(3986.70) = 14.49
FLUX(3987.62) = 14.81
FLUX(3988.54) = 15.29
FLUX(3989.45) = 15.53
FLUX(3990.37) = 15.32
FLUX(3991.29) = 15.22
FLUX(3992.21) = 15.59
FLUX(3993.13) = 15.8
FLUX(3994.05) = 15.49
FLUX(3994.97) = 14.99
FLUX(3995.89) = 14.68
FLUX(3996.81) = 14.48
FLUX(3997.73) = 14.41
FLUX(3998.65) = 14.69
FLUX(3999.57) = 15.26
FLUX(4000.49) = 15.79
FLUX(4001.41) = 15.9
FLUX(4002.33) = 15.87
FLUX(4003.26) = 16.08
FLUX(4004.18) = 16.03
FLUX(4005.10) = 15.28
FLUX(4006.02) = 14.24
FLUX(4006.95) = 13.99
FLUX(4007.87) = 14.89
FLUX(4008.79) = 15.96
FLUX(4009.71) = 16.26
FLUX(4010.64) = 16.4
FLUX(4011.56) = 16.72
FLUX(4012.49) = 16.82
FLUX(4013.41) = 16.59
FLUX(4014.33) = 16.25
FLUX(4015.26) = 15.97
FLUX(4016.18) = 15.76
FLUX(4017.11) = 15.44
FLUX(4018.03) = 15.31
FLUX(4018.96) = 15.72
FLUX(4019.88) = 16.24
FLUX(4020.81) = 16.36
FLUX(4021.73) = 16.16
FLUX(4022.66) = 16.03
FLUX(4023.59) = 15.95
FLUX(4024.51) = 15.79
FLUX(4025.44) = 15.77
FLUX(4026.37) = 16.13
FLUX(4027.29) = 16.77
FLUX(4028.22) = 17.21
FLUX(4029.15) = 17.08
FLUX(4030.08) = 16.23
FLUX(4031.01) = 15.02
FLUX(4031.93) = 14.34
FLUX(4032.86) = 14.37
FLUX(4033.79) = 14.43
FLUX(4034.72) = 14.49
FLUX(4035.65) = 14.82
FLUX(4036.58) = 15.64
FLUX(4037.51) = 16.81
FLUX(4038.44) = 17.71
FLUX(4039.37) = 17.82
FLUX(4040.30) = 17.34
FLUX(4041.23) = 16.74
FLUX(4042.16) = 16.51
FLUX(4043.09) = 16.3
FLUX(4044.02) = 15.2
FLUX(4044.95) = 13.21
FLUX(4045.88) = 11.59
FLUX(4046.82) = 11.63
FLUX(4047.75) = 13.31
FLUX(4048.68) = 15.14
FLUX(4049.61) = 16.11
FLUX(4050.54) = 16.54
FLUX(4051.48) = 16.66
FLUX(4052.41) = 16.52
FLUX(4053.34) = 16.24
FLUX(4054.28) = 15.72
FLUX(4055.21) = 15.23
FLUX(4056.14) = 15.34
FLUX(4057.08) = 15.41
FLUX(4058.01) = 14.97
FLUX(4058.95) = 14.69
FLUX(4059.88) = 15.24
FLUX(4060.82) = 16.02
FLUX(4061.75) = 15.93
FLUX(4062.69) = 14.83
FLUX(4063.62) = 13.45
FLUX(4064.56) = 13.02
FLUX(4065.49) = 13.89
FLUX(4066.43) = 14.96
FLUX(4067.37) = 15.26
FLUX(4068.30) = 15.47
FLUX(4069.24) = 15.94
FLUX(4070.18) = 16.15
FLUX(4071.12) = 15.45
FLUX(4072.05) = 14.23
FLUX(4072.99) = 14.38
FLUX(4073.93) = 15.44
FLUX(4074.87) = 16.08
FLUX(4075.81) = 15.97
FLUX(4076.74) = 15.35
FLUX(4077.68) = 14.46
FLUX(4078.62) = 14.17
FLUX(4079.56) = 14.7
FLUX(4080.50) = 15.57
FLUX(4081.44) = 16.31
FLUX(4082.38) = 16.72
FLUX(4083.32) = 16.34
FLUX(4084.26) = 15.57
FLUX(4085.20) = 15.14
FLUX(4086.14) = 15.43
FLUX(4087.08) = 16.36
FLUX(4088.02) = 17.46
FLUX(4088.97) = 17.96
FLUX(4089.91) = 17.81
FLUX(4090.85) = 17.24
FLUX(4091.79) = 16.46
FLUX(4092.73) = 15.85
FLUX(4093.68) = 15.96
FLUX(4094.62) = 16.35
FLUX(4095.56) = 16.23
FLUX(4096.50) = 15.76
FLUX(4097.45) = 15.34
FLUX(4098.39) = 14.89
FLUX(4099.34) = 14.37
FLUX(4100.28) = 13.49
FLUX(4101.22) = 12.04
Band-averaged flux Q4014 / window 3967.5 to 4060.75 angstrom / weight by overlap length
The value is 14.5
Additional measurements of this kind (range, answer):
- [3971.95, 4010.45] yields 14.1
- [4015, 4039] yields 15.8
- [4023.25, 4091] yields 15.5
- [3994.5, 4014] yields 15.5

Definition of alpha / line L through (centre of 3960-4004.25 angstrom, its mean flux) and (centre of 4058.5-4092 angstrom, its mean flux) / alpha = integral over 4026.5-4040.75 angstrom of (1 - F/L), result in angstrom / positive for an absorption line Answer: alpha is -2.1 angstrom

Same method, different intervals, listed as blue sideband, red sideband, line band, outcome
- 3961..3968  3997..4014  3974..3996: -4.7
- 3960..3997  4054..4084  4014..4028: -3.1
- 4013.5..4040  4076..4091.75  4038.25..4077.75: 1.8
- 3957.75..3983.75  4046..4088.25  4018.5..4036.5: -4.0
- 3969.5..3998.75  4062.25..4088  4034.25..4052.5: -1.4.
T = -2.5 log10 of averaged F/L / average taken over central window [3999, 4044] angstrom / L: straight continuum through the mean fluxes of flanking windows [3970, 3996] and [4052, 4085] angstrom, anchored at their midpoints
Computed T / -0.15 mag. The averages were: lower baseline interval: 12.7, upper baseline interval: 15.3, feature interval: 15.9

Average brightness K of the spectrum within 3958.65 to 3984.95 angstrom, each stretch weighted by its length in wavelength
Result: 9.56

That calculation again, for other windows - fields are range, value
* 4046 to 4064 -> 15.1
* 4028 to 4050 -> 15.4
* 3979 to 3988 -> 14.3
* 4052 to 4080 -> 15.1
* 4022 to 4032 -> 16.1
